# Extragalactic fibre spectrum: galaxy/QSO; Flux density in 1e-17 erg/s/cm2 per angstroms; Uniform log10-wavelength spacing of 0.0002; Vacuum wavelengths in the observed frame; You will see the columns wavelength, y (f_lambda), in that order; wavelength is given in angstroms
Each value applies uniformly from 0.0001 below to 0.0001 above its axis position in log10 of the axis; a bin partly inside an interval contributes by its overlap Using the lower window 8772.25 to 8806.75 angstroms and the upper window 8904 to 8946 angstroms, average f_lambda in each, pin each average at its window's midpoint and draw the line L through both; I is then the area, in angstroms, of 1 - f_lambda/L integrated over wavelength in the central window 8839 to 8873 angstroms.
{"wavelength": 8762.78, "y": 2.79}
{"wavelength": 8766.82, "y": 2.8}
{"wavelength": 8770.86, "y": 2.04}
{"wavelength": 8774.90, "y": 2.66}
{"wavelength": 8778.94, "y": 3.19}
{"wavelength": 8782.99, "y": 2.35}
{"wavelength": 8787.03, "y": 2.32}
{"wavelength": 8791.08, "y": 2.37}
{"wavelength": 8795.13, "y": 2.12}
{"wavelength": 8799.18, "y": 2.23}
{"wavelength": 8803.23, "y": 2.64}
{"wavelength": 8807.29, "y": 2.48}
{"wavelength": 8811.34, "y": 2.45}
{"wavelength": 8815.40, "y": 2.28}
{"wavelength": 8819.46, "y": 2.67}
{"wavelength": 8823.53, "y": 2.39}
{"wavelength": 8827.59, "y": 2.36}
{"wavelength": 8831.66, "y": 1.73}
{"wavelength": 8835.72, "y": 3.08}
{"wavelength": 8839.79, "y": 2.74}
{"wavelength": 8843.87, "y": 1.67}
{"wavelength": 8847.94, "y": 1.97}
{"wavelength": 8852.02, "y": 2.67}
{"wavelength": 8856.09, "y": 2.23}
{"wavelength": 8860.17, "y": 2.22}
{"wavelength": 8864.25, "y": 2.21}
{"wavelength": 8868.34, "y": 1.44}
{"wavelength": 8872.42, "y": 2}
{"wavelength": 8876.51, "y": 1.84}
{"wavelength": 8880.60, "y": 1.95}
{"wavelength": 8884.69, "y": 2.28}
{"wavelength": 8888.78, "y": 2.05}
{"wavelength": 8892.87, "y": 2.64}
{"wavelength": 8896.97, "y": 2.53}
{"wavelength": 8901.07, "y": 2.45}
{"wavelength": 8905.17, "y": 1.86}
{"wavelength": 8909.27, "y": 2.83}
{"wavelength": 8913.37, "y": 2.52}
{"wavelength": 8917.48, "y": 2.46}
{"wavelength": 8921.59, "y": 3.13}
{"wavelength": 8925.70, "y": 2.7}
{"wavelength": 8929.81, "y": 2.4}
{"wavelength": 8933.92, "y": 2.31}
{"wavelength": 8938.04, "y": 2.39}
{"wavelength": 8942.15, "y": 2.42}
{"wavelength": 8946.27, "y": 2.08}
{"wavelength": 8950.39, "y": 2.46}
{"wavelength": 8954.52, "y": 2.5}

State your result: 5.1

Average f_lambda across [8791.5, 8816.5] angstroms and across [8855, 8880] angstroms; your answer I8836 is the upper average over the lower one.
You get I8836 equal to 0.8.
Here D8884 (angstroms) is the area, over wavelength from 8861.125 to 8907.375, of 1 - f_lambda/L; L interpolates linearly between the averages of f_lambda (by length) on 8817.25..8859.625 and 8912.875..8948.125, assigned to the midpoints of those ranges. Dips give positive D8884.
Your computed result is 5.7 angstroms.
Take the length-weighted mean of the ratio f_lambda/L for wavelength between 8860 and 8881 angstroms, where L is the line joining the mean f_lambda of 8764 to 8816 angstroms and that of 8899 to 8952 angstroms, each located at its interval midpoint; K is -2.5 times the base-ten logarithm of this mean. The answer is 0.27 mag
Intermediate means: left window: 2.47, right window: 2.46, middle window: 1.92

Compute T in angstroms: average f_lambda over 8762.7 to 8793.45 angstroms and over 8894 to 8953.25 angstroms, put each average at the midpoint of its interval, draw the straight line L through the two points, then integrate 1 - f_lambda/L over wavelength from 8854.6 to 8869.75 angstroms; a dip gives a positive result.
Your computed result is 2.8 angstroms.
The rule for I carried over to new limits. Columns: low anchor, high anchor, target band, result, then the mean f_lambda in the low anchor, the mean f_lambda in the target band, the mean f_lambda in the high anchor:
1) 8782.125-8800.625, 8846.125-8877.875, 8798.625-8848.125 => -4.35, 2.28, 2.38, 2.08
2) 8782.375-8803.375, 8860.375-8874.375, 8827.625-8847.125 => -1.94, 2.31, 2.29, 1.93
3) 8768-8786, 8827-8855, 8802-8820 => -0.42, 2.56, 2.48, 2.31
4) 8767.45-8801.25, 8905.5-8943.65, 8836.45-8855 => 1.19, 2.43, 2.32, 2.54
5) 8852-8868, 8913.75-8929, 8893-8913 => 0.82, 2.2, 2.45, 2.71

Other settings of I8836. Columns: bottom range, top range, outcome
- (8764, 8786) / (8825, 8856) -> 0.89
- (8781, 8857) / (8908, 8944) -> 1.09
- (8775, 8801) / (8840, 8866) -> 0.90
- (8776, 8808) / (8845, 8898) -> 0.87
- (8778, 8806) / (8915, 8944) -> 1.05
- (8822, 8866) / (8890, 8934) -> 1.10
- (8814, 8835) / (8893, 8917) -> 1.05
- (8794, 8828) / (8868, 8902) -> 0.89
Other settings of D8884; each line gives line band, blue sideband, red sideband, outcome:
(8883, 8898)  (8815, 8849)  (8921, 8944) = 0.5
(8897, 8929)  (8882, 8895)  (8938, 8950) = -3.5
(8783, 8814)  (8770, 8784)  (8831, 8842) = 2.9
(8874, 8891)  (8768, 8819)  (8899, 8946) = 3.0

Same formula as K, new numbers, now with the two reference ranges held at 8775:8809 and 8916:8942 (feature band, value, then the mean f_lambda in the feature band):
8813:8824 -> 0.02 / 2.45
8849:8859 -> 0.06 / 2.38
